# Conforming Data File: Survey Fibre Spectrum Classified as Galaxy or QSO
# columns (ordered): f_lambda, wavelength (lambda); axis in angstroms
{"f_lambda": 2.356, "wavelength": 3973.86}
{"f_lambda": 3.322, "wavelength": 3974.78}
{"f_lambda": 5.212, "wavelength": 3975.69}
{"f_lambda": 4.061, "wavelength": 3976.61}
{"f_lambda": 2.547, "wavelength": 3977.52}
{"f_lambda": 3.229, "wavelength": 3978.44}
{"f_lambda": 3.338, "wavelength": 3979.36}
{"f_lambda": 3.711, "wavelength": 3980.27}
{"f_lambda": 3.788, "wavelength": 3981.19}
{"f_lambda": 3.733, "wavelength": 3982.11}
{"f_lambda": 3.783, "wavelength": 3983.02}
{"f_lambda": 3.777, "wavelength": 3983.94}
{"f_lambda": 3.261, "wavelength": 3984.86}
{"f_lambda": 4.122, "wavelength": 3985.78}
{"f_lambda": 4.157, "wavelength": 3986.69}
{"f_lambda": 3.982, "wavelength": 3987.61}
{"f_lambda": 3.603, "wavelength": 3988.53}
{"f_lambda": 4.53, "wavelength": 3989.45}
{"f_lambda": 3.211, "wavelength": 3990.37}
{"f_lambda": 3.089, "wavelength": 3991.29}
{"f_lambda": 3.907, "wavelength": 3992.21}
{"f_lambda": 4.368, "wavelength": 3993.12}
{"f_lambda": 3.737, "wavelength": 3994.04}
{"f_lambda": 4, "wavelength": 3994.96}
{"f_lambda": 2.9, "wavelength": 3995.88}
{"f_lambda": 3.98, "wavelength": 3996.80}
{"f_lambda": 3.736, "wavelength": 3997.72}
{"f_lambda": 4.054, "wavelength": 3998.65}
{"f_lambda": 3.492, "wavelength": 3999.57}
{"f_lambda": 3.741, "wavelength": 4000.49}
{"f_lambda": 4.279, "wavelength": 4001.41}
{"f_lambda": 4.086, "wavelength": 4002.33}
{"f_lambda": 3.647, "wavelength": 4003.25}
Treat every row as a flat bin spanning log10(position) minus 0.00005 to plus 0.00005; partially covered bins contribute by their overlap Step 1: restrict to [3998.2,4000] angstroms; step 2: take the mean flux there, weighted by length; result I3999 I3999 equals 3.78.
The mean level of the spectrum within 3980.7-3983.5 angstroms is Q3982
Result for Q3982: 3.76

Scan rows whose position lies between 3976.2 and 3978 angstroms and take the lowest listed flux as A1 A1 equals 2.547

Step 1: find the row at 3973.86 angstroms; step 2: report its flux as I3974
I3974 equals 2.356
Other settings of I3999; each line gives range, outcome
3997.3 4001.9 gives 3.86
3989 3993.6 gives 3.82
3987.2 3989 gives 3.78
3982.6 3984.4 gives 3.77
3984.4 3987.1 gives 3.85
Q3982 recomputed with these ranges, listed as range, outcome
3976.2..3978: 3.29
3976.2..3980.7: 3.37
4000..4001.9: 4.01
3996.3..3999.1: 3.9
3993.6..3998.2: 3.66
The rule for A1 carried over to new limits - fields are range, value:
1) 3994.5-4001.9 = 2.9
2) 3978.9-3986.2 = 3.261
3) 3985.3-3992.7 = 3.089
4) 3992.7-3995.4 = 3.737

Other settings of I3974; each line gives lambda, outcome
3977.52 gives 2.547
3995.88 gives 2.9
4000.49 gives 3.741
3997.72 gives 3.736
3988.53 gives 3.603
